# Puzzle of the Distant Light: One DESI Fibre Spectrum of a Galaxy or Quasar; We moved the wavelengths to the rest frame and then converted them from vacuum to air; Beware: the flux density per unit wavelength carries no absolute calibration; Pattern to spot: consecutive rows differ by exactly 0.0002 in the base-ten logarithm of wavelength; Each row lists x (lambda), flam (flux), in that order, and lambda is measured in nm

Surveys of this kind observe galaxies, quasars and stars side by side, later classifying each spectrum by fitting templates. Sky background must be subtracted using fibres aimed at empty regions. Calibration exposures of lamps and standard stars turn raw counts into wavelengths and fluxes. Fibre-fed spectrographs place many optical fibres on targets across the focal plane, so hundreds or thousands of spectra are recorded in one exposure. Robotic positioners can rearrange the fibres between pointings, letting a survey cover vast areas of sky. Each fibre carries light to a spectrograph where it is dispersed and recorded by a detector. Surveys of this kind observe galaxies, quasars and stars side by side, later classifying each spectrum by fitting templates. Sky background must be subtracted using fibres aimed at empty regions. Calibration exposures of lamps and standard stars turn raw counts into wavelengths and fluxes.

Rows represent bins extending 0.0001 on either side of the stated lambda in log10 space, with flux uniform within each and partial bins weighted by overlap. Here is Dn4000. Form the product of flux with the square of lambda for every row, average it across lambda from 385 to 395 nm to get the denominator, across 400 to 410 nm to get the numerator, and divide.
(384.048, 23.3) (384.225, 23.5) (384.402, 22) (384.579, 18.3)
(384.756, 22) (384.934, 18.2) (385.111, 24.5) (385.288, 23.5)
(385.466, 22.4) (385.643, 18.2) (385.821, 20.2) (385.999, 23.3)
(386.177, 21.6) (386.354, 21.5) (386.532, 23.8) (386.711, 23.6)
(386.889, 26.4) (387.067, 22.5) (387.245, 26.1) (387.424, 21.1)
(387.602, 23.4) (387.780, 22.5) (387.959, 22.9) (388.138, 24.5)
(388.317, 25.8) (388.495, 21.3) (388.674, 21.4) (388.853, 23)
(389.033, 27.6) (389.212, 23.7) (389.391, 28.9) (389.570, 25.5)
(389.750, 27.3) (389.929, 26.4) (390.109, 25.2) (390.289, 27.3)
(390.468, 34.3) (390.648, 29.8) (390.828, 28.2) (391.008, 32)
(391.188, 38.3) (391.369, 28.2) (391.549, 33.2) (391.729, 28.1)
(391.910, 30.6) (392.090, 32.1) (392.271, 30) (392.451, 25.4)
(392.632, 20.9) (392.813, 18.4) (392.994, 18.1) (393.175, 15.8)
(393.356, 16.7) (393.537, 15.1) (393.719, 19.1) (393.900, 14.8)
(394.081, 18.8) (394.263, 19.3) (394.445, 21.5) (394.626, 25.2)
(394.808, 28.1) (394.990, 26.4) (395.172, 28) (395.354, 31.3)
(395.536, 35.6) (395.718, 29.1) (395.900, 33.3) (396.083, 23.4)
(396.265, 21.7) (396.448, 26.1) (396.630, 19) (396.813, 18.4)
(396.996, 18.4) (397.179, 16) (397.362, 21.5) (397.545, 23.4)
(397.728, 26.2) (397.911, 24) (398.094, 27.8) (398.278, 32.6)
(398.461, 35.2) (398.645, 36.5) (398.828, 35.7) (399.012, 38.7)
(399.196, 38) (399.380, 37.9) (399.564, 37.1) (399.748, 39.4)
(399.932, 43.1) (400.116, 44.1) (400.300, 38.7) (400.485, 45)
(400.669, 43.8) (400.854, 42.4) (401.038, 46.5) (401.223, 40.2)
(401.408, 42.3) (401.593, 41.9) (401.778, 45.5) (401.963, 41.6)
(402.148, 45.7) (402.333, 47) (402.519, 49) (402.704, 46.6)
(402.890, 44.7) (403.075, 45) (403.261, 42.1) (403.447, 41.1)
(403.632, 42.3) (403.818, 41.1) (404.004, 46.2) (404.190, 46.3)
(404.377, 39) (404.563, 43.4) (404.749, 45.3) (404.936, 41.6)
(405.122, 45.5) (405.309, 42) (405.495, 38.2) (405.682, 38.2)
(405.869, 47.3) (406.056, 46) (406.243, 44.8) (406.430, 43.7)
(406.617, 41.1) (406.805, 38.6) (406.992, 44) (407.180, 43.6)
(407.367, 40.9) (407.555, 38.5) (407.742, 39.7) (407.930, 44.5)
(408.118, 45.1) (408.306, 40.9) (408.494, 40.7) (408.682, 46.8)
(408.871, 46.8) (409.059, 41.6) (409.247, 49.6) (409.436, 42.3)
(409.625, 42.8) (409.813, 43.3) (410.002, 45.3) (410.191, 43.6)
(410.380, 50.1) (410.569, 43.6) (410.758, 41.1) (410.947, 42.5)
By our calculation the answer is 1.92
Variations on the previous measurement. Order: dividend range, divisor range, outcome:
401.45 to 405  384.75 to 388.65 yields 2.11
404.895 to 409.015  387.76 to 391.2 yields 1.75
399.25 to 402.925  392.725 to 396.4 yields 1.93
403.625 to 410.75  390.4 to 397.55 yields 1.86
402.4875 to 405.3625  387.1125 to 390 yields 1.93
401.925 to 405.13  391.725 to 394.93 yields 2.11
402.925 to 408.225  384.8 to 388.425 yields 2.06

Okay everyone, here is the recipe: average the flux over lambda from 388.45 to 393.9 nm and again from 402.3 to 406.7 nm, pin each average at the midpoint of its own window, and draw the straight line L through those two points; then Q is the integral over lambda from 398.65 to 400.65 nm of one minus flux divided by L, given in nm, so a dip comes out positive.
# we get -0.15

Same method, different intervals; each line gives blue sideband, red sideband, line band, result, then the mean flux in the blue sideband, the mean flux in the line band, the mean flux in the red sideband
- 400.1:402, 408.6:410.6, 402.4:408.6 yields 0.150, 42.9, 43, 45.1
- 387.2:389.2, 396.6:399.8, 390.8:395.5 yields 0.262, 23.5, 24.8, 29.3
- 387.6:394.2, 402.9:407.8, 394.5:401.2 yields 0.411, 25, 31.7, 42.6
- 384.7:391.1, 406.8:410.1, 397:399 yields 0.348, 24.5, 27.9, 43.2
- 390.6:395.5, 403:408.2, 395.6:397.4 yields 0.411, 25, 22.9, 42.7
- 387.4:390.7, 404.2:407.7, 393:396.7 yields 0.949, 25.4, 23.3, 42.4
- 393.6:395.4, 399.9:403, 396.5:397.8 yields 0.441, 22.9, 20.5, 44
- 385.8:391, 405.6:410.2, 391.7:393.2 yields 0.213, 25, 24.6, 43.2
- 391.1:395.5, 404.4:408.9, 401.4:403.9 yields -0.463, 24.4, 44.1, 42.7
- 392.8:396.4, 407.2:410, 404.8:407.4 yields -0.199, 23.1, 42.6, 43.2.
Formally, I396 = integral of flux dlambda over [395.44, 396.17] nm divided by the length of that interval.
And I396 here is 30.4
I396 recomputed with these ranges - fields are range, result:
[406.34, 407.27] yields 42.2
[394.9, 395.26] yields 27.2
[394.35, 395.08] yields 25.3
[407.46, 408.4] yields 41.7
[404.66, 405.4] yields 43.6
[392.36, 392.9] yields 21.6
